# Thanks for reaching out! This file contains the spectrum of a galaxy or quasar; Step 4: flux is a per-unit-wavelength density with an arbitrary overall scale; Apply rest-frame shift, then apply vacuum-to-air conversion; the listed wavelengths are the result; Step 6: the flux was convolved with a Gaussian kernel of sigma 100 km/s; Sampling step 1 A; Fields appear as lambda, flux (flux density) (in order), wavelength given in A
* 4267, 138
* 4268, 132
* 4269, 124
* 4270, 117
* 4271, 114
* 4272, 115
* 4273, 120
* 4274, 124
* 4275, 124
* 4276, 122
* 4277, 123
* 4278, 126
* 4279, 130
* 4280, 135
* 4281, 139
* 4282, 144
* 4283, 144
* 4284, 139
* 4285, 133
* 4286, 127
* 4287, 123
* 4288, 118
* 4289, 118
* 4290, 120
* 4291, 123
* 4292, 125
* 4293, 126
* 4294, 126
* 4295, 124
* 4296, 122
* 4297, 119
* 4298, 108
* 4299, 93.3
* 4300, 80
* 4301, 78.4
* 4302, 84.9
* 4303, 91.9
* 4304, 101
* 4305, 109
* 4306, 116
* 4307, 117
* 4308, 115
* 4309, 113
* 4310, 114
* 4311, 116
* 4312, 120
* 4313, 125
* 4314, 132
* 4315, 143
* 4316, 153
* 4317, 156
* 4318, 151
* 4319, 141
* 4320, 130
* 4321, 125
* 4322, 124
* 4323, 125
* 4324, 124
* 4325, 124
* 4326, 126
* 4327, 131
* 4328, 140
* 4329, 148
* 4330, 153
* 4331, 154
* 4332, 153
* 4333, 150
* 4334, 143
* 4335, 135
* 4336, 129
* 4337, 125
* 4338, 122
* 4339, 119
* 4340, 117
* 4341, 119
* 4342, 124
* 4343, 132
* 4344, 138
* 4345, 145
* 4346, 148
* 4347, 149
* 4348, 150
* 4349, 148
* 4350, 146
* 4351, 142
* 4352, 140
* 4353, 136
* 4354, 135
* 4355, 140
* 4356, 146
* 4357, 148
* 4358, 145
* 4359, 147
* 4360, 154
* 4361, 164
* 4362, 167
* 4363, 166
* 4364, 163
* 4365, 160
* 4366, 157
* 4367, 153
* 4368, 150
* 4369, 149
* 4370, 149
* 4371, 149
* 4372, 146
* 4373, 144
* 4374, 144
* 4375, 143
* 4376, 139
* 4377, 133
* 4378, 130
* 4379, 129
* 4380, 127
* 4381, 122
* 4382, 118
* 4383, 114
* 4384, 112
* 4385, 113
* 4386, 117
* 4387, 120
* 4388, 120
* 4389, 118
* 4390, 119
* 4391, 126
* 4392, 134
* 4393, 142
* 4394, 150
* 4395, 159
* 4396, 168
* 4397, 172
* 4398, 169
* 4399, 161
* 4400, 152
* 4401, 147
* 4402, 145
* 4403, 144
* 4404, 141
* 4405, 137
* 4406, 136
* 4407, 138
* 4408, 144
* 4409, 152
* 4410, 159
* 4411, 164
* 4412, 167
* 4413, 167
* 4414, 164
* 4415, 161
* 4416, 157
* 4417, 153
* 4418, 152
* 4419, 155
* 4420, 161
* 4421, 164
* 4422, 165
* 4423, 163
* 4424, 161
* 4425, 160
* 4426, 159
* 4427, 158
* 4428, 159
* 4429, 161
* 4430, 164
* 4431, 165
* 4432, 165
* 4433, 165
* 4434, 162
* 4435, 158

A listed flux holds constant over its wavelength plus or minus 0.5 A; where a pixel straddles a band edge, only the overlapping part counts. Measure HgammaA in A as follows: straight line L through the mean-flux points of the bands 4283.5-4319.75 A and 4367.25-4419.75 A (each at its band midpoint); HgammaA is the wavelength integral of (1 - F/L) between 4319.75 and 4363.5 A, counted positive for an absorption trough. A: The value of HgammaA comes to -3.20 A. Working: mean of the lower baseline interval 120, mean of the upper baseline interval 143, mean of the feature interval 139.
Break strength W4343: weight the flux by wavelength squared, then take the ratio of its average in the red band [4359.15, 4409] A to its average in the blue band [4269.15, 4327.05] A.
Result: 1.21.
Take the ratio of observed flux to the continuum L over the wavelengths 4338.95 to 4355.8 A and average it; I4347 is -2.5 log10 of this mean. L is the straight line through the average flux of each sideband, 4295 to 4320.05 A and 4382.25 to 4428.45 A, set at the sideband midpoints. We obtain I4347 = -0.07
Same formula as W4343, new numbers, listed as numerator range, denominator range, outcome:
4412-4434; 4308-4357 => 1.24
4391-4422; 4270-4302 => 1.34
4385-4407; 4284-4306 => 1.31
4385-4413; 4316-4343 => 1.11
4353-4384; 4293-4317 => 1.29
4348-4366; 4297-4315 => 1.42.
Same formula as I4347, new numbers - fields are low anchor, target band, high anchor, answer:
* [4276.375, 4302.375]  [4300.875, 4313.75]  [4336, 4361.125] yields 0.157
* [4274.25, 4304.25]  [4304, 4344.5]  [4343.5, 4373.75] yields 0.031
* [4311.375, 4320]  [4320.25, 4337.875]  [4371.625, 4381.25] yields 0.024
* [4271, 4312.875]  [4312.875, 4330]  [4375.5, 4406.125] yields -0.104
